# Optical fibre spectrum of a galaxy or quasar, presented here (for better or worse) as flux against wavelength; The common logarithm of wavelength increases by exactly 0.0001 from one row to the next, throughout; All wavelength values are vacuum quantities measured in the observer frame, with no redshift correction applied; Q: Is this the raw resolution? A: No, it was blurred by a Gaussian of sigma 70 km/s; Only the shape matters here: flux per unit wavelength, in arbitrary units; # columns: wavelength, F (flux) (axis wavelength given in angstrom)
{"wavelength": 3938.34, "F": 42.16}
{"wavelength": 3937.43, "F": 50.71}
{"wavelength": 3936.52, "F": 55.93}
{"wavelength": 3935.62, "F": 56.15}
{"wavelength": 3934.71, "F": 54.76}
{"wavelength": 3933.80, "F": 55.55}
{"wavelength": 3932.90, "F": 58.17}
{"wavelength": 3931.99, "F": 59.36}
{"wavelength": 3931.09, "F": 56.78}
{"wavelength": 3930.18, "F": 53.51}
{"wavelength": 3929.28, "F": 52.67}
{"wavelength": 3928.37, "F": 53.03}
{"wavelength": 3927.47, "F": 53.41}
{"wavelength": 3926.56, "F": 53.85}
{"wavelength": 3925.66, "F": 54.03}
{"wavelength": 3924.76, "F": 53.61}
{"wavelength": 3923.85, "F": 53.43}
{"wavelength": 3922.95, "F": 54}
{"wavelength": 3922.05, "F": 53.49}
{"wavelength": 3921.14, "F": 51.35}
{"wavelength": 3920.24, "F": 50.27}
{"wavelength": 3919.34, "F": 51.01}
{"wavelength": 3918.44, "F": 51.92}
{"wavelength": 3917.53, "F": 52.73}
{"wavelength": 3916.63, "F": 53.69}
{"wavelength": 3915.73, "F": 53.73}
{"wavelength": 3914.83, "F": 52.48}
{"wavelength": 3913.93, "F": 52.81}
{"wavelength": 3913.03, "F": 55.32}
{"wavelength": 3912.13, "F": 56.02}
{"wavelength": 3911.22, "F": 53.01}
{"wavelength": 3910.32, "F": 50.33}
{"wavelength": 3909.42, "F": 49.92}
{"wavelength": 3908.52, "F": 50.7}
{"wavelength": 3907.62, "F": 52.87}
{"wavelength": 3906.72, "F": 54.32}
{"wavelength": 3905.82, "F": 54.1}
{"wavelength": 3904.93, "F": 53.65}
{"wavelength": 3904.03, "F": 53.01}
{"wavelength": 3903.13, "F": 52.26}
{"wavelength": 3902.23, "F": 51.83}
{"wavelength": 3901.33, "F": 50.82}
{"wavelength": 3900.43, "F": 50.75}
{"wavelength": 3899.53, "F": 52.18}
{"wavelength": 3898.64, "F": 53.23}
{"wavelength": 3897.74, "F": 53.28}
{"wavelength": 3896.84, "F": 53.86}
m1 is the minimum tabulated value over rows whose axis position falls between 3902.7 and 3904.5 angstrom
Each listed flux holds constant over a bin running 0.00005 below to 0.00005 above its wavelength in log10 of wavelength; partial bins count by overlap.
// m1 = 52.26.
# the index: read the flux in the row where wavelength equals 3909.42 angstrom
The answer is 49.92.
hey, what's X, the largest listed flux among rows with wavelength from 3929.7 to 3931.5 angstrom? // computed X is 56.78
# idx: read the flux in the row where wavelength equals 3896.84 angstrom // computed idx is 53.86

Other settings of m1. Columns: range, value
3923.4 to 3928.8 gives 53.03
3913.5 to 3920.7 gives 50.27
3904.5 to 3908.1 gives 52.87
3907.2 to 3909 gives 50.7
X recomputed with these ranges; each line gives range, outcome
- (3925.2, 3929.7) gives 54.03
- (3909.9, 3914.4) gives 56.02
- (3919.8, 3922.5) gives 53.49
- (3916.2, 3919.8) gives 53.69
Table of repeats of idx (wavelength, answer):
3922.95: 54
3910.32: 50.33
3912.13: 56.02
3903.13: 52.26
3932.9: 58.17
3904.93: 53.65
